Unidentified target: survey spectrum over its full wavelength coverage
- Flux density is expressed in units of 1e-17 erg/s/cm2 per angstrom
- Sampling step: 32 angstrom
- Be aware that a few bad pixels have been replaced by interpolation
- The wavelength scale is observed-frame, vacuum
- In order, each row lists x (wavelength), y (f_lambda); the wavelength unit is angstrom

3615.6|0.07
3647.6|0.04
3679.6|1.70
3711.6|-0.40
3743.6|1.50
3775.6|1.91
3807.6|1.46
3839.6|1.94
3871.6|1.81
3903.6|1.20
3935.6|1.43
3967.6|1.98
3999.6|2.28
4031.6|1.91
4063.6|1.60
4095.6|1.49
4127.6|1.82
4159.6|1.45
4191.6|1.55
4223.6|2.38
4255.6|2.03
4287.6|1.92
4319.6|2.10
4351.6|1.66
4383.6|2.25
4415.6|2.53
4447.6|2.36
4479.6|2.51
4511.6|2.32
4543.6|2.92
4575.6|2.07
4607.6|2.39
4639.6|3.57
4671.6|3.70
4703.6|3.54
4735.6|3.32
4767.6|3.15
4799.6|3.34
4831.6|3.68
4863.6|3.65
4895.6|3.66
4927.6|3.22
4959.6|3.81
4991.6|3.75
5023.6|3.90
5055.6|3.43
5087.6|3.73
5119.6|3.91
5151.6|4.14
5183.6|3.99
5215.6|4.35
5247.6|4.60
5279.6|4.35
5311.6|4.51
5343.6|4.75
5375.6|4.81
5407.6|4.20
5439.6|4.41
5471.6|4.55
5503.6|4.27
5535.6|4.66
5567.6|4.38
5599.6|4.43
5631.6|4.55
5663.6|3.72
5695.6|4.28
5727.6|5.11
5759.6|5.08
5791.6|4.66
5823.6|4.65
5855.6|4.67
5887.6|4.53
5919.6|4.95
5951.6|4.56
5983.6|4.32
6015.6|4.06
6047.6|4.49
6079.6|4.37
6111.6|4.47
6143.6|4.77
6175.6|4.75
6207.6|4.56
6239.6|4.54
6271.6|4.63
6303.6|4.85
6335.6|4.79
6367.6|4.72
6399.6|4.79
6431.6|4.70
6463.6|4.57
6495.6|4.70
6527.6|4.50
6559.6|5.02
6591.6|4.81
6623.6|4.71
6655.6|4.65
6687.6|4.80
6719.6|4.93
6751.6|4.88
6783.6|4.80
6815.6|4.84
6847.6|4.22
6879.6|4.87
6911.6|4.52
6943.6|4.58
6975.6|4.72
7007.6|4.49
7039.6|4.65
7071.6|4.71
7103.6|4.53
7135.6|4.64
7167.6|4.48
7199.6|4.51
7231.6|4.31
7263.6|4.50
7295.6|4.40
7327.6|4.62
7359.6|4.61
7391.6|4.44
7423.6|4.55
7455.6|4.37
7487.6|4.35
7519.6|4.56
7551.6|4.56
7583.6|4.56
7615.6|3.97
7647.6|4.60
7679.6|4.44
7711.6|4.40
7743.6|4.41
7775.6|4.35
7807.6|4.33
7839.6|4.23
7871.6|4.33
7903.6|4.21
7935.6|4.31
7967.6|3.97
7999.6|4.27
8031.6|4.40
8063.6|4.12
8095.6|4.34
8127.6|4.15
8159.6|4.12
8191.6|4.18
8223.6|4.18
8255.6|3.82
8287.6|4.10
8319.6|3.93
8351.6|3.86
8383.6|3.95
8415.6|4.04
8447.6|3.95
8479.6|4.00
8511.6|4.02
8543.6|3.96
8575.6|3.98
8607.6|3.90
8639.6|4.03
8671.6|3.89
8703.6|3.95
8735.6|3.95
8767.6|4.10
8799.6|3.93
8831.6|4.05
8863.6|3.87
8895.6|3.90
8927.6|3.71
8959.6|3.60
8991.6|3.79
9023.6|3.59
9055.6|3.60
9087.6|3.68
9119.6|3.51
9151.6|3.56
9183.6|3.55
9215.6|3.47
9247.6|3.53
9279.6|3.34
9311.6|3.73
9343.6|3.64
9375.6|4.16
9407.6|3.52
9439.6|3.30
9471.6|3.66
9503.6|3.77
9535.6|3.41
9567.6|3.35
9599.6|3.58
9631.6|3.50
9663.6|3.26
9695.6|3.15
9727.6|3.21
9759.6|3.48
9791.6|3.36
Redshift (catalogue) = 0.162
